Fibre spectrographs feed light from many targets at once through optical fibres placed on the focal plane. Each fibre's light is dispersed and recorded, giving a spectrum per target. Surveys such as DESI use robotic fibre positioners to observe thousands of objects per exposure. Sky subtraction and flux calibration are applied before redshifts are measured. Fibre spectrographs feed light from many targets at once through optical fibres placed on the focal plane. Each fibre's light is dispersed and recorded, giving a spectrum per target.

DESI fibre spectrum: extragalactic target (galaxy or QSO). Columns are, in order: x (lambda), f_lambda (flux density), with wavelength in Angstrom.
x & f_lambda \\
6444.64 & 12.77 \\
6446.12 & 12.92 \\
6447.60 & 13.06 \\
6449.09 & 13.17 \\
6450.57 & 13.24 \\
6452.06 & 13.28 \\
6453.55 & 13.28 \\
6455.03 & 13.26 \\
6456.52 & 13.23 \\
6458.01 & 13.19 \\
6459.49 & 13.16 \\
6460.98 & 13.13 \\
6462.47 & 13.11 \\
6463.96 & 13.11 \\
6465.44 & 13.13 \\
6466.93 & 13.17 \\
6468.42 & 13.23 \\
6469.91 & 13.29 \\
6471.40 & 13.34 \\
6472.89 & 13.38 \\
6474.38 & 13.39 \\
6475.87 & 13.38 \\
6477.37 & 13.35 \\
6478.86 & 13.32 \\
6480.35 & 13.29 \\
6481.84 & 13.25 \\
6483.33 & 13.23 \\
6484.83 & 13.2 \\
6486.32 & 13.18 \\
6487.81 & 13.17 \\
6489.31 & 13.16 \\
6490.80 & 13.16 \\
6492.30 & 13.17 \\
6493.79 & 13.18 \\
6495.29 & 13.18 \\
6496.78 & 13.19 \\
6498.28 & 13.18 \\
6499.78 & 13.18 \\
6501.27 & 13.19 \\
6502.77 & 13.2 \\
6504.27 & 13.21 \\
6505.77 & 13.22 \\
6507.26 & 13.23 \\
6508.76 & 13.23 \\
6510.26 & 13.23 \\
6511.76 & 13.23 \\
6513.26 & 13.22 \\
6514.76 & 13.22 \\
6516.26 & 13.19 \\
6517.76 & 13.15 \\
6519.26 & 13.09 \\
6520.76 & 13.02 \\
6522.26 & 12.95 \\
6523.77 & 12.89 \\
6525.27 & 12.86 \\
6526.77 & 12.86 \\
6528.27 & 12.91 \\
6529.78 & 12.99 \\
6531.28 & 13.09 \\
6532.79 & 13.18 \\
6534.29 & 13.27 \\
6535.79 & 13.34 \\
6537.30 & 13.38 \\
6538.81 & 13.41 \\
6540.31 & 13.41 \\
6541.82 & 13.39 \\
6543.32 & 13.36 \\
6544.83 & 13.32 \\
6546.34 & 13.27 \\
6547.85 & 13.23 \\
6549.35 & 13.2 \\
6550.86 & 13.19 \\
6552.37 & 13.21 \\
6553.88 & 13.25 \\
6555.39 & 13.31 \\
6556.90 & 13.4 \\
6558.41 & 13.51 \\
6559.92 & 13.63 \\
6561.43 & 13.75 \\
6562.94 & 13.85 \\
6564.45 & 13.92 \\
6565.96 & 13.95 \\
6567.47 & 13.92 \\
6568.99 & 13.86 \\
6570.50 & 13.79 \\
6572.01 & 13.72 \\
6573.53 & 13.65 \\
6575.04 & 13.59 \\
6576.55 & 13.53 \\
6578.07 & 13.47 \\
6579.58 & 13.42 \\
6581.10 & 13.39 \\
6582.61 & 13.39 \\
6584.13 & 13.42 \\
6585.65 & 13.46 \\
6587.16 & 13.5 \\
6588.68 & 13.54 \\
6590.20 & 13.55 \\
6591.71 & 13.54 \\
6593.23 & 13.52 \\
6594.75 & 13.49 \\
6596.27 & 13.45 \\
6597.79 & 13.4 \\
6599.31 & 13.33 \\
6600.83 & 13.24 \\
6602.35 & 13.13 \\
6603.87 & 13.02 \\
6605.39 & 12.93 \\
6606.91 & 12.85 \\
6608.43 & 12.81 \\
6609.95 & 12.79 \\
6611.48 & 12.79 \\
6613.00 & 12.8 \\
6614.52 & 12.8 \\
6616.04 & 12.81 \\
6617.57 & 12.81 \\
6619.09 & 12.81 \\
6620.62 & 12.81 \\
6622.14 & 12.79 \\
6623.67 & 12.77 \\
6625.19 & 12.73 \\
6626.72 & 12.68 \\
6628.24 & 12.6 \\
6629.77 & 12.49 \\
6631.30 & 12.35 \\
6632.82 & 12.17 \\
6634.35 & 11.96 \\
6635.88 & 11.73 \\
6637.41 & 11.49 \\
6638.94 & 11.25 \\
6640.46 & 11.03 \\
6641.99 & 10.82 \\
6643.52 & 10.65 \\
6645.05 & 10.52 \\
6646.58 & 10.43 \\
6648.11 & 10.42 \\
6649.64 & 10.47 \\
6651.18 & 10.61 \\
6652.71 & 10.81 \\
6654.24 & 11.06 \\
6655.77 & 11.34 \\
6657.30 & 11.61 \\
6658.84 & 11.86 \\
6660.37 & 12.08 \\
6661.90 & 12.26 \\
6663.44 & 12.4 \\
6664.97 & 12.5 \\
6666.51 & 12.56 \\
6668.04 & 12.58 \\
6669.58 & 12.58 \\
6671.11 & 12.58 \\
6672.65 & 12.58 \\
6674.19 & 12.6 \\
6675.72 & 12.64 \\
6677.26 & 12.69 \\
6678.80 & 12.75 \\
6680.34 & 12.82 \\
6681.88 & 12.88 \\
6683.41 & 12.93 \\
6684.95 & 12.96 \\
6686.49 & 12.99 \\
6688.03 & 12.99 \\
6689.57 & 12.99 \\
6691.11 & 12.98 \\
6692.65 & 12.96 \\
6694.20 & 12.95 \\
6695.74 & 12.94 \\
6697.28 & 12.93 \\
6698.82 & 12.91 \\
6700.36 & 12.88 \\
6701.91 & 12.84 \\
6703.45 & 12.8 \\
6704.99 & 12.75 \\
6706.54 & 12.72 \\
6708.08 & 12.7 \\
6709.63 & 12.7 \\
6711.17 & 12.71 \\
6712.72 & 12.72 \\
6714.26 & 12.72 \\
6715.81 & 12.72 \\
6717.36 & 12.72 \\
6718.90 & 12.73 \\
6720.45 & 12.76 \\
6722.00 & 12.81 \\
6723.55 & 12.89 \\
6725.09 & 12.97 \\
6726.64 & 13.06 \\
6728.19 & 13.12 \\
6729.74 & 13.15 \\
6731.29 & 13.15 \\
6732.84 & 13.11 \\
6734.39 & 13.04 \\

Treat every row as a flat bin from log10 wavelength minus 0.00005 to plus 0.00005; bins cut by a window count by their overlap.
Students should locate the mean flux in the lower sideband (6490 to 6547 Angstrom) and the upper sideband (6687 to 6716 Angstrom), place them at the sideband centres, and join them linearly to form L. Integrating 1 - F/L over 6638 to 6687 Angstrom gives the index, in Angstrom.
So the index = 3.9 Angstrom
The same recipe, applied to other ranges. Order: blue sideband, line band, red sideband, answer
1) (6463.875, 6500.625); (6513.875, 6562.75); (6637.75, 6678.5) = -1.92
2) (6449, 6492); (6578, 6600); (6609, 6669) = -2.03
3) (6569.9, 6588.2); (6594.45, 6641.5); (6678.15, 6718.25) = 2.40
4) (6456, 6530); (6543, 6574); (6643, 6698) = -1.78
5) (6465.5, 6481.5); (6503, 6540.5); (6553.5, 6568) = 0.98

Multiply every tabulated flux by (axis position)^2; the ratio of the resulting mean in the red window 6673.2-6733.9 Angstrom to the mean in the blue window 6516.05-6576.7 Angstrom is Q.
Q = 1.0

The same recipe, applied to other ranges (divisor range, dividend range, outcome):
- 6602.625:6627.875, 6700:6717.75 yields 1.02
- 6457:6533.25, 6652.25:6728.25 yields 1.02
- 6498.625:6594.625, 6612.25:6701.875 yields 0.95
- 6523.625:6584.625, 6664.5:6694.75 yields 0.99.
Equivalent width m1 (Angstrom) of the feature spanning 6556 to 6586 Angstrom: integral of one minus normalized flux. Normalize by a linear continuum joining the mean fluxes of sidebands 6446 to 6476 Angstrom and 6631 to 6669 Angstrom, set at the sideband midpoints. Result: -3.5 Angstrom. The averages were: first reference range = 13.2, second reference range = 11.5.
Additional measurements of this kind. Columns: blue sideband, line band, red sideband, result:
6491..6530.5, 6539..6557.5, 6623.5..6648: -0.9 Angstrom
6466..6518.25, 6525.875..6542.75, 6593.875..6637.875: -0.2 Angstrom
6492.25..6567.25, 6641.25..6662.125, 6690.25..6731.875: 3.1 Angstrom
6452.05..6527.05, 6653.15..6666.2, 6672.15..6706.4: 1.0 Angstrom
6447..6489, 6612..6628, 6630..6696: -0.6 Angstrom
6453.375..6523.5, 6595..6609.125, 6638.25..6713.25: -0.6 Angstrom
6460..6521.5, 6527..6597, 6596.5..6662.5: -4.5 Angstrom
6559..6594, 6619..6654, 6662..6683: 3.7 Angstrom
